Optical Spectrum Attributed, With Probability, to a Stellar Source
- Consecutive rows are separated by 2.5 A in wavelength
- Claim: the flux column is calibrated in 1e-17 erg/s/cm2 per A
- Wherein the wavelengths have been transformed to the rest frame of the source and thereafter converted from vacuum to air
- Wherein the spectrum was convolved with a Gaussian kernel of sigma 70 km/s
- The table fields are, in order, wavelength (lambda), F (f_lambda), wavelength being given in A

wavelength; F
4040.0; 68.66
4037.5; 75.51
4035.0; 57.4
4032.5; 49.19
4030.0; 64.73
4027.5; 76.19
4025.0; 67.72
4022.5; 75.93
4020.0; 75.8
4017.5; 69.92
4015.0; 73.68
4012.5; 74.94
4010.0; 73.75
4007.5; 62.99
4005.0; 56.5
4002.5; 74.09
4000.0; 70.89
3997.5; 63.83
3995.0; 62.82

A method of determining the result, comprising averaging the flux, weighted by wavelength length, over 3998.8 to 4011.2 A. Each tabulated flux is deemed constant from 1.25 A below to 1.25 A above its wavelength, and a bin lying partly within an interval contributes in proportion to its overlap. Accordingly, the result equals 67.6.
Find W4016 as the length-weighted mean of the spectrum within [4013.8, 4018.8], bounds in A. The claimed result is 71.8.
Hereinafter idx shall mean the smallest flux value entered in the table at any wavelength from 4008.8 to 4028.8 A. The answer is 67.72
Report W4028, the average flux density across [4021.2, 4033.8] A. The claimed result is 66.8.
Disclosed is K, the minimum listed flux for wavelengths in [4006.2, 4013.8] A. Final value 62.99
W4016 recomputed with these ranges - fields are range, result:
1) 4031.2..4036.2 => 53.4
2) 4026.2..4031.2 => 70.5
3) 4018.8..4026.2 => 73.2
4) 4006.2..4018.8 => 71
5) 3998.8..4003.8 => 72.3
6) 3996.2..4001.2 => 67.3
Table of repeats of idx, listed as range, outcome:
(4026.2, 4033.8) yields 49.19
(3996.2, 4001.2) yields 63.83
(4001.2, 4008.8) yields 56.5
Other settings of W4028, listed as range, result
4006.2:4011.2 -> 68.2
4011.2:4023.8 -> 74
